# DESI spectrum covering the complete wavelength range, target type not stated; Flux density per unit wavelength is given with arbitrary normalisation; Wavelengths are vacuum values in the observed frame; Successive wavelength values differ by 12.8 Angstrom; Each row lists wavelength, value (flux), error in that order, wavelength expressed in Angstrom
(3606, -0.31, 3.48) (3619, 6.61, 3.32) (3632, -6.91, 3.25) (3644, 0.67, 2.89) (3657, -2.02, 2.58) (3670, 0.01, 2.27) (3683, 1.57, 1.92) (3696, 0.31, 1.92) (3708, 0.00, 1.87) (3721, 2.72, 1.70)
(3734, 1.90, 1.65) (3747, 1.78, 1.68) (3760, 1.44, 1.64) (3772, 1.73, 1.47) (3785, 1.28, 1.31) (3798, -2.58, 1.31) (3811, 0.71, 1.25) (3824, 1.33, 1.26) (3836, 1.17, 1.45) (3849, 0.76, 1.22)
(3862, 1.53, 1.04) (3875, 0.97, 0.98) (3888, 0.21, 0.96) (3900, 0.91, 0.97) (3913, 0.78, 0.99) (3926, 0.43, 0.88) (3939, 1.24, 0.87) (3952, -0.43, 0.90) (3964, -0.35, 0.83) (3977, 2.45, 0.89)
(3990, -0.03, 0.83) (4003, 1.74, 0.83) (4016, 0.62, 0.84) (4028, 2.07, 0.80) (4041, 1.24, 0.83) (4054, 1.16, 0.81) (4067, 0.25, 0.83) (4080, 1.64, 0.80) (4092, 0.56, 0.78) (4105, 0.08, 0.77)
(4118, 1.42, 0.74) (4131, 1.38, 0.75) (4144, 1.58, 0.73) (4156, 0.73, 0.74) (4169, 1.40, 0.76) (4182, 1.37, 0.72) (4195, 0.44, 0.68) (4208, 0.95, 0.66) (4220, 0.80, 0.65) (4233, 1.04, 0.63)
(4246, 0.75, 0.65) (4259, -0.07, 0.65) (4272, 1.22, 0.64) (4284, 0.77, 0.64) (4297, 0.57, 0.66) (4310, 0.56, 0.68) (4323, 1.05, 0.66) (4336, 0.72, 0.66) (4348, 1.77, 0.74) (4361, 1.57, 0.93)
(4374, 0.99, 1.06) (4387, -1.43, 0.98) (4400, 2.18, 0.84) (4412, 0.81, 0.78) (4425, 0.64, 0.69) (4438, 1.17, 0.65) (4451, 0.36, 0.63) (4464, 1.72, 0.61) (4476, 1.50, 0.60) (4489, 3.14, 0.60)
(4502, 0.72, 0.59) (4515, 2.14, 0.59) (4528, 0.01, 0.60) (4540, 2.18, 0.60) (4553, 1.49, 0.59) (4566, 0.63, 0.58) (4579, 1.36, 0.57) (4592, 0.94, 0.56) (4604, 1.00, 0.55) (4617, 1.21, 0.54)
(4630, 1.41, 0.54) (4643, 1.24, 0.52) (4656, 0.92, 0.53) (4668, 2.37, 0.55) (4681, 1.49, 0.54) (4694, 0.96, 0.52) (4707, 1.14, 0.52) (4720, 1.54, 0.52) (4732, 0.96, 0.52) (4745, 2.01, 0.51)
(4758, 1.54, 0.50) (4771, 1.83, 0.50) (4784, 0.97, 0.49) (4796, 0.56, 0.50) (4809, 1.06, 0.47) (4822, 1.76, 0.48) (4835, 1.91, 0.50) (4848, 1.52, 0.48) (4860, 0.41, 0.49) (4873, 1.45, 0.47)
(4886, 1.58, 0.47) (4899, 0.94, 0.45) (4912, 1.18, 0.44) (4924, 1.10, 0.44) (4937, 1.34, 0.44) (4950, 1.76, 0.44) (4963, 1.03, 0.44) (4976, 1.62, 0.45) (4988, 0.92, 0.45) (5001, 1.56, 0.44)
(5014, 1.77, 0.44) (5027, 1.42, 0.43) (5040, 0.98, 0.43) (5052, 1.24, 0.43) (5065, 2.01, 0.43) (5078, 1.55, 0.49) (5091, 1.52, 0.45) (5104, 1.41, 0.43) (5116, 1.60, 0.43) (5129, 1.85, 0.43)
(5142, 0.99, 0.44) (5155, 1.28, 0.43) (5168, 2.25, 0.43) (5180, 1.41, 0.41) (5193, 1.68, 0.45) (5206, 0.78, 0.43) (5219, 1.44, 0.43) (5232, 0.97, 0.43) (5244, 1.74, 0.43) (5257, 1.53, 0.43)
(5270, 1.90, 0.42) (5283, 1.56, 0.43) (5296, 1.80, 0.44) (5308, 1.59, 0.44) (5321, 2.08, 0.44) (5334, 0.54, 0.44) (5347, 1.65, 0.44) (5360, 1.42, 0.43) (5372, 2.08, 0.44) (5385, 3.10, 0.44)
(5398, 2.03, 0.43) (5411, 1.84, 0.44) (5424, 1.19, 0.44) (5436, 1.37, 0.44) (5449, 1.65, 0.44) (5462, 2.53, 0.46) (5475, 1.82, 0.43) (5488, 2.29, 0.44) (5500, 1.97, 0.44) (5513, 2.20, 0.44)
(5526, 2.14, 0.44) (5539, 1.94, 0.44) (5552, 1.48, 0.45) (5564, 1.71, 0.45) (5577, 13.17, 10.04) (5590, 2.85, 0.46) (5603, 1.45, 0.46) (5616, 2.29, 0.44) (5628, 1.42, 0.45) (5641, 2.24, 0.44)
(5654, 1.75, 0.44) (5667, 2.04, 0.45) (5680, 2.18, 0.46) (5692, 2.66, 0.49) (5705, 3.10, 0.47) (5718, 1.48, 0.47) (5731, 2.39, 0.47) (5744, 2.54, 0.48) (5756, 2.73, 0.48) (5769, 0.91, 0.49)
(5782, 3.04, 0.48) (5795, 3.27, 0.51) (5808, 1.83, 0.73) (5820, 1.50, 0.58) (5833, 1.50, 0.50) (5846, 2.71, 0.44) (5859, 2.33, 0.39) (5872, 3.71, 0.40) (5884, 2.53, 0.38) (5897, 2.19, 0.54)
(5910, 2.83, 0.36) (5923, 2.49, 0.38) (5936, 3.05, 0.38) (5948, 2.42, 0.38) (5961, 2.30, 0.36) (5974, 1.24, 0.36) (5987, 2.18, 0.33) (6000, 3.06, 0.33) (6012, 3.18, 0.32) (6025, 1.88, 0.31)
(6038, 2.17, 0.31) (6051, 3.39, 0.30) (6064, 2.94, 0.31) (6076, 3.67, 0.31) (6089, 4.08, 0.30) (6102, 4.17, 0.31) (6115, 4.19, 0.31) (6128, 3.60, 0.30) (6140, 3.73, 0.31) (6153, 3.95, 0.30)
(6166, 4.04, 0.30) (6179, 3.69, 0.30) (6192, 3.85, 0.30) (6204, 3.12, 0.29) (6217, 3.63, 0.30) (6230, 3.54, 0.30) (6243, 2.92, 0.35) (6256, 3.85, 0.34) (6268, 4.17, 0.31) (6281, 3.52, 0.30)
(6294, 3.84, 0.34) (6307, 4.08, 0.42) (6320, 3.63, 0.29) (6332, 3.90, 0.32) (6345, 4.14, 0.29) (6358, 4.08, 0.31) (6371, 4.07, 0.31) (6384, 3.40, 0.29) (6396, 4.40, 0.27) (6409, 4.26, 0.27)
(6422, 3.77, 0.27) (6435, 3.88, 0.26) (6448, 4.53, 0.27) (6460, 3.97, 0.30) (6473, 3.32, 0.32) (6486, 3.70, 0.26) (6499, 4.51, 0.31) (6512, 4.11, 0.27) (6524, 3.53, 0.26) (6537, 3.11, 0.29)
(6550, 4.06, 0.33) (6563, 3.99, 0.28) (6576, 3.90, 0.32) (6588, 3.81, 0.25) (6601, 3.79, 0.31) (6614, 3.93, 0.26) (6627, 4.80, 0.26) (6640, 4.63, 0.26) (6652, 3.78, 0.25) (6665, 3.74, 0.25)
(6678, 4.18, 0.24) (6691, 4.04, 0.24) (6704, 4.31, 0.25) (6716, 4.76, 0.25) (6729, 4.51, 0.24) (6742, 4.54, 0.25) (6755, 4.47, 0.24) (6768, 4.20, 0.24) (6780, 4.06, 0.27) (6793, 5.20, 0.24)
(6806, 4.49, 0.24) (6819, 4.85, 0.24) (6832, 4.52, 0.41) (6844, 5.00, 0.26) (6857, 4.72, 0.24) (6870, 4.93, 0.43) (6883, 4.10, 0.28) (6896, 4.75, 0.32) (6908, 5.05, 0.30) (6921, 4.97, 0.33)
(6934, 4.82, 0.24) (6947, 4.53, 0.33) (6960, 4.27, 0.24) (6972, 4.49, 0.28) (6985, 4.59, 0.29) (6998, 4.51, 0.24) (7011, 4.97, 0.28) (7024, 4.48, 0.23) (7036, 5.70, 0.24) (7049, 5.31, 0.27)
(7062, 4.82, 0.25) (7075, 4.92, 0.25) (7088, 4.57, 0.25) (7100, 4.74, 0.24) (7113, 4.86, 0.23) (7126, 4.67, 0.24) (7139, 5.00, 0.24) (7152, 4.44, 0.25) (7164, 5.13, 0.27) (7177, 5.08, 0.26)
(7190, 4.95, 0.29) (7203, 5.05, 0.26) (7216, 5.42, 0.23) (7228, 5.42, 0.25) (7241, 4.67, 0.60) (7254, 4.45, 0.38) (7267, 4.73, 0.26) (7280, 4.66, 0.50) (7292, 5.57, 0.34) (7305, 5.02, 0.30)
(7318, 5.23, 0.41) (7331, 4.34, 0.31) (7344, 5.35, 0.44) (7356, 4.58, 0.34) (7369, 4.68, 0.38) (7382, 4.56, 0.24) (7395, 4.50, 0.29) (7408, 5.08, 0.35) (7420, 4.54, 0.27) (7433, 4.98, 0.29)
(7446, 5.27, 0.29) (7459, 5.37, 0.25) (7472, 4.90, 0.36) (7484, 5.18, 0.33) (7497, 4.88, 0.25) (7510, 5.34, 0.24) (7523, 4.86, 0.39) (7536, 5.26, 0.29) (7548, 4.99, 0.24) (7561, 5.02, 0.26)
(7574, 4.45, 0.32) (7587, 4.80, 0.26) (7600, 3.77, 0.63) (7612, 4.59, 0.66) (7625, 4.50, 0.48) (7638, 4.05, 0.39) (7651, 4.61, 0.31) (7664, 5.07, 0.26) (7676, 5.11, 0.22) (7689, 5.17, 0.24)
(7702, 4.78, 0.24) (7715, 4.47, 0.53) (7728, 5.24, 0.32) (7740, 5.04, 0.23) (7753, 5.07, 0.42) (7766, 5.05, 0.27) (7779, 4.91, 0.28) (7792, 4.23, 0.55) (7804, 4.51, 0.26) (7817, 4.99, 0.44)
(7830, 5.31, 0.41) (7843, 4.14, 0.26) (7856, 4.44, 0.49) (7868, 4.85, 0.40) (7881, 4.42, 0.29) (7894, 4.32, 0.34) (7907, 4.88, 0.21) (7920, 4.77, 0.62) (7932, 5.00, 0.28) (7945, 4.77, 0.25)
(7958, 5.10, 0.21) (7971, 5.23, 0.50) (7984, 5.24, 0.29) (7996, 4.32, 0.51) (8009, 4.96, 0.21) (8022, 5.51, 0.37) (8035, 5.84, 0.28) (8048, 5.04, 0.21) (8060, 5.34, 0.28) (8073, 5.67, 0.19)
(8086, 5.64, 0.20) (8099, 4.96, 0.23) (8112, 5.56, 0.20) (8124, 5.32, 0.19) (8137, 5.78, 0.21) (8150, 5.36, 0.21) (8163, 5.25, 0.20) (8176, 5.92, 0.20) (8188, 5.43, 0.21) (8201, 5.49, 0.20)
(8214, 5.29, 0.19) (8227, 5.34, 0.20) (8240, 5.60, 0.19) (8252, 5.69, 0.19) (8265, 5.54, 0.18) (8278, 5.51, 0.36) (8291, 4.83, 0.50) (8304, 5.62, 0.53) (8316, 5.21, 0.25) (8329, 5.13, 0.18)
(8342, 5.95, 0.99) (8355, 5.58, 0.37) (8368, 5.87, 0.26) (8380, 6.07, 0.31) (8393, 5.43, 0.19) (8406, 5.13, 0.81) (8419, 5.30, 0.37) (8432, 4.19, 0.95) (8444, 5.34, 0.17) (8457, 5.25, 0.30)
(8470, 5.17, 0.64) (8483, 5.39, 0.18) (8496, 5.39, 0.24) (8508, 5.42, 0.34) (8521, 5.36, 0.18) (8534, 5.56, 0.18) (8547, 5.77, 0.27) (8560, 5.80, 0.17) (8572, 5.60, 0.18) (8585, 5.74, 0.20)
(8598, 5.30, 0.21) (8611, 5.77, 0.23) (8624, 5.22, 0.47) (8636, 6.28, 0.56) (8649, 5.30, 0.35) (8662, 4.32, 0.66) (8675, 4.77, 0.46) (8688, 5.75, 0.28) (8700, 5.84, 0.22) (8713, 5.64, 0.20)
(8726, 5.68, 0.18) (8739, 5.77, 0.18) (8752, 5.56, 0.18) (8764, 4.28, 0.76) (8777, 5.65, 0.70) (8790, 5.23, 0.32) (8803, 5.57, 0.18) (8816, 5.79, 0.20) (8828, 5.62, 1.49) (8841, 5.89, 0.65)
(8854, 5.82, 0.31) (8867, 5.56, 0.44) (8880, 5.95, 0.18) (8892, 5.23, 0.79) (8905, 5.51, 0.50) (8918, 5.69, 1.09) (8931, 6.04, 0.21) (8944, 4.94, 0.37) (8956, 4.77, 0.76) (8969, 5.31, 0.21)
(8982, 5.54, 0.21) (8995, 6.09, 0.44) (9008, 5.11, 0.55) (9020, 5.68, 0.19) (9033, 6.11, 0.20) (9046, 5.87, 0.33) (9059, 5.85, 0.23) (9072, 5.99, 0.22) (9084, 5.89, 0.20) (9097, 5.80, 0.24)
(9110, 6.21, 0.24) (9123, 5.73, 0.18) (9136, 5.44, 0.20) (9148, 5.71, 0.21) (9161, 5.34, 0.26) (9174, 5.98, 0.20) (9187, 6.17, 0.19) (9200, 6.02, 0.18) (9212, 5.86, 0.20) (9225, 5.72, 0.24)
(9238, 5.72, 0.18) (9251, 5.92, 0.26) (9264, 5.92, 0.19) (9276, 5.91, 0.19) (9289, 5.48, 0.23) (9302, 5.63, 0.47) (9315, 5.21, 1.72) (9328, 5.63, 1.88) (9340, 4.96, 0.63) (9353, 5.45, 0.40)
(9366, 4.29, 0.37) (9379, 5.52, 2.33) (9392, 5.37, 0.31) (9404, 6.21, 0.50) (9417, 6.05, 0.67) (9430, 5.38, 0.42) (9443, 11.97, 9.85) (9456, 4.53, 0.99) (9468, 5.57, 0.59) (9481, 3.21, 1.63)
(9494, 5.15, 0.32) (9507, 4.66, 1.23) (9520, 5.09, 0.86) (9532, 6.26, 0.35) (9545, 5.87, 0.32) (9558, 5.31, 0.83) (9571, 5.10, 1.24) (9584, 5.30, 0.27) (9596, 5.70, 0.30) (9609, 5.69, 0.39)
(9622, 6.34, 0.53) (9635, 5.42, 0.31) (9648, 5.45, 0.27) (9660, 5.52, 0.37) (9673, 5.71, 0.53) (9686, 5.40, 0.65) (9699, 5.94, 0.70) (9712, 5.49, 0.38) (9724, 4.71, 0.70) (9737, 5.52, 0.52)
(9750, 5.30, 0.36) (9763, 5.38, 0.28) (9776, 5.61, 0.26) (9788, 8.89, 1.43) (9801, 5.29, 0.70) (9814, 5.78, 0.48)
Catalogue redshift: 0.519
